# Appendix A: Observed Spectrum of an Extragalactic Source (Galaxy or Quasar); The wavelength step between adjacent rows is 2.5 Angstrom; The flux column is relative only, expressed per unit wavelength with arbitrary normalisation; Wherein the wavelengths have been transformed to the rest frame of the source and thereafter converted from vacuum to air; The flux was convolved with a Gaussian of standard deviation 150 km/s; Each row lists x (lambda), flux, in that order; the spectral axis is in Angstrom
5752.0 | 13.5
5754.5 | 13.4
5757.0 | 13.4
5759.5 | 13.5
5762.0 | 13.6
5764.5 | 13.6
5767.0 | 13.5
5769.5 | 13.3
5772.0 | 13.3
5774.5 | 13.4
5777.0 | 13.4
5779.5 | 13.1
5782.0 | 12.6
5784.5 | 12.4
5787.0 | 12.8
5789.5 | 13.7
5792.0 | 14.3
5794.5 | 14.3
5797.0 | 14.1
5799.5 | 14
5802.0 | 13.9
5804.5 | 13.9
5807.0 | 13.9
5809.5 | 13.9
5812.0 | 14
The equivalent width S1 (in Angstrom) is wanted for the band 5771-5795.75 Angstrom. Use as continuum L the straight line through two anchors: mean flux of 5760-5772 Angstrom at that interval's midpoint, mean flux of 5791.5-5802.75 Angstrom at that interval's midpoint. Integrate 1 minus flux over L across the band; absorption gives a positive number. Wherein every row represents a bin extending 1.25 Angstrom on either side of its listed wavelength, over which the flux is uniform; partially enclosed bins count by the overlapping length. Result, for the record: 0.9 Angstrom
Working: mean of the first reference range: 13.5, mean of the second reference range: 14.1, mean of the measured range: 13.3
